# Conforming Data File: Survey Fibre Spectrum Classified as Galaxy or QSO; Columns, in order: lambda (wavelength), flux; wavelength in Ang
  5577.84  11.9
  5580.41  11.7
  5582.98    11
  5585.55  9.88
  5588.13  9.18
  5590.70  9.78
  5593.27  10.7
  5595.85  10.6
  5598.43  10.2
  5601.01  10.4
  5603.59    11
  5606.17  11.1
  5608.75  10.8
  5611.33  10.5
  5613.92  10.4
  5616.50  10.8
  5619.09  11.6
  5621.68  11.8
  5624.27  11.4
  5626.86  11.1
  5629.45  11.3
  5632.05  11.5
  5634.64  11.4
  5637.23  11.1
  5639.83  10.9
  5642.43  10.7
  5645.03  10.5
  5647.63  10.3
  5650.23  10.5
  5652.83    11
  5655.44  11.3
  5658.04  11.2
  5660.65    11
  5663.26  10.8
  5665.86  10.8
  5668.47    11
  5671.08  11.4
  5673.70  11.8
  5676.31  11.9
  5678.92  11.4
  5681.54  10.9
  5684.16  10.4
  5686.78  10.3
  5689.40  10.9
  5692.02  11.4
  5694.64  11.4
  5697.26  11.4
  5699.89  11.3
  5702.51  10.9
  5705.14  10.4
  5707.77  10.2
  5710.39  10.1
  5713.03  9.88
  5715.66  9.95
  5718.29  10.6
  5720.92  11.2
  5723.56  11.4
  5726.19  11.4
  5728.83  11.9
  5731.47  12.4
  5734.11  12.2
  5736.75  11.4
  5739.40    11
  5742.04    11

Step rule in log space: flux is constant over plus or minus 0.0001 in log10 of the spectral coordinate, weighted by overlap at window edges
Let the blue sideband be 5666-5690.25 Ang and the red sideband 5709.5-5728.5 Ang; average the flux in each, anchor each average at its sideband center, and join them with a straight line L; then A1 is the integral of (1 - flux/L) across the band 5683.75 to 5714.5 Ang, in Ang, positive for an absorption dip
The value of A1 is 0.5 Ang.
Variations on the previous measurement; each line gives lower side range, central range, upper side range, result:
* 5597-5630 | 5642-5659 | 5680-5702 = 0.3 Ang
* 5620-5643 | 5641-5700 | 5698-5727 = -0.2 Ang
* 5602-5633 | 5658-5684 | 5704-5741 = -0.3 Ang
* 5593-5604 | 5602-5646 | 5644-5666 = -1.6 Ang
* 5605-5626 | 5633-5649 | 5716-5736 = 0.5 Ang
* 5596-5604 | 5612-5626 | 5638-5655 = -0.8 Ang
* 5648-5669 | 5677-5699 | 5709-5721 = -1.0 Ang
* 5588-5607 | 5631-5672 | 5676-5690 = -0.9 Ang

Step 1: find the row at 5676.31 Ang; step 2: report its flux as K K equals 11.9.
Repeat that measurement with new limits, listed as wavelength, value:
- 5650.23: 10.5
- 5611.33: 10.5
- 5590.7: 9.78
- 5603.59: 11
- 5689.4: 10.9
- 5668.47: 11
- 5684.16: 10.4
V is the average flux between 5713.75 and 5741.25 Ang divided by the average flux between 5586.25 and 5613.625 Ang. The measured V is 1.09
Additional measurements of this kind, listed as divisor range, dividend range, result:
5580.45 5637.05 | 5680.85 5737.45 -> 1.02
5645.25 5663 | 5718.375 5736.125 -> 1.07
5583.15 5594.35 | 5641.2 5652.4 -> 1.06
